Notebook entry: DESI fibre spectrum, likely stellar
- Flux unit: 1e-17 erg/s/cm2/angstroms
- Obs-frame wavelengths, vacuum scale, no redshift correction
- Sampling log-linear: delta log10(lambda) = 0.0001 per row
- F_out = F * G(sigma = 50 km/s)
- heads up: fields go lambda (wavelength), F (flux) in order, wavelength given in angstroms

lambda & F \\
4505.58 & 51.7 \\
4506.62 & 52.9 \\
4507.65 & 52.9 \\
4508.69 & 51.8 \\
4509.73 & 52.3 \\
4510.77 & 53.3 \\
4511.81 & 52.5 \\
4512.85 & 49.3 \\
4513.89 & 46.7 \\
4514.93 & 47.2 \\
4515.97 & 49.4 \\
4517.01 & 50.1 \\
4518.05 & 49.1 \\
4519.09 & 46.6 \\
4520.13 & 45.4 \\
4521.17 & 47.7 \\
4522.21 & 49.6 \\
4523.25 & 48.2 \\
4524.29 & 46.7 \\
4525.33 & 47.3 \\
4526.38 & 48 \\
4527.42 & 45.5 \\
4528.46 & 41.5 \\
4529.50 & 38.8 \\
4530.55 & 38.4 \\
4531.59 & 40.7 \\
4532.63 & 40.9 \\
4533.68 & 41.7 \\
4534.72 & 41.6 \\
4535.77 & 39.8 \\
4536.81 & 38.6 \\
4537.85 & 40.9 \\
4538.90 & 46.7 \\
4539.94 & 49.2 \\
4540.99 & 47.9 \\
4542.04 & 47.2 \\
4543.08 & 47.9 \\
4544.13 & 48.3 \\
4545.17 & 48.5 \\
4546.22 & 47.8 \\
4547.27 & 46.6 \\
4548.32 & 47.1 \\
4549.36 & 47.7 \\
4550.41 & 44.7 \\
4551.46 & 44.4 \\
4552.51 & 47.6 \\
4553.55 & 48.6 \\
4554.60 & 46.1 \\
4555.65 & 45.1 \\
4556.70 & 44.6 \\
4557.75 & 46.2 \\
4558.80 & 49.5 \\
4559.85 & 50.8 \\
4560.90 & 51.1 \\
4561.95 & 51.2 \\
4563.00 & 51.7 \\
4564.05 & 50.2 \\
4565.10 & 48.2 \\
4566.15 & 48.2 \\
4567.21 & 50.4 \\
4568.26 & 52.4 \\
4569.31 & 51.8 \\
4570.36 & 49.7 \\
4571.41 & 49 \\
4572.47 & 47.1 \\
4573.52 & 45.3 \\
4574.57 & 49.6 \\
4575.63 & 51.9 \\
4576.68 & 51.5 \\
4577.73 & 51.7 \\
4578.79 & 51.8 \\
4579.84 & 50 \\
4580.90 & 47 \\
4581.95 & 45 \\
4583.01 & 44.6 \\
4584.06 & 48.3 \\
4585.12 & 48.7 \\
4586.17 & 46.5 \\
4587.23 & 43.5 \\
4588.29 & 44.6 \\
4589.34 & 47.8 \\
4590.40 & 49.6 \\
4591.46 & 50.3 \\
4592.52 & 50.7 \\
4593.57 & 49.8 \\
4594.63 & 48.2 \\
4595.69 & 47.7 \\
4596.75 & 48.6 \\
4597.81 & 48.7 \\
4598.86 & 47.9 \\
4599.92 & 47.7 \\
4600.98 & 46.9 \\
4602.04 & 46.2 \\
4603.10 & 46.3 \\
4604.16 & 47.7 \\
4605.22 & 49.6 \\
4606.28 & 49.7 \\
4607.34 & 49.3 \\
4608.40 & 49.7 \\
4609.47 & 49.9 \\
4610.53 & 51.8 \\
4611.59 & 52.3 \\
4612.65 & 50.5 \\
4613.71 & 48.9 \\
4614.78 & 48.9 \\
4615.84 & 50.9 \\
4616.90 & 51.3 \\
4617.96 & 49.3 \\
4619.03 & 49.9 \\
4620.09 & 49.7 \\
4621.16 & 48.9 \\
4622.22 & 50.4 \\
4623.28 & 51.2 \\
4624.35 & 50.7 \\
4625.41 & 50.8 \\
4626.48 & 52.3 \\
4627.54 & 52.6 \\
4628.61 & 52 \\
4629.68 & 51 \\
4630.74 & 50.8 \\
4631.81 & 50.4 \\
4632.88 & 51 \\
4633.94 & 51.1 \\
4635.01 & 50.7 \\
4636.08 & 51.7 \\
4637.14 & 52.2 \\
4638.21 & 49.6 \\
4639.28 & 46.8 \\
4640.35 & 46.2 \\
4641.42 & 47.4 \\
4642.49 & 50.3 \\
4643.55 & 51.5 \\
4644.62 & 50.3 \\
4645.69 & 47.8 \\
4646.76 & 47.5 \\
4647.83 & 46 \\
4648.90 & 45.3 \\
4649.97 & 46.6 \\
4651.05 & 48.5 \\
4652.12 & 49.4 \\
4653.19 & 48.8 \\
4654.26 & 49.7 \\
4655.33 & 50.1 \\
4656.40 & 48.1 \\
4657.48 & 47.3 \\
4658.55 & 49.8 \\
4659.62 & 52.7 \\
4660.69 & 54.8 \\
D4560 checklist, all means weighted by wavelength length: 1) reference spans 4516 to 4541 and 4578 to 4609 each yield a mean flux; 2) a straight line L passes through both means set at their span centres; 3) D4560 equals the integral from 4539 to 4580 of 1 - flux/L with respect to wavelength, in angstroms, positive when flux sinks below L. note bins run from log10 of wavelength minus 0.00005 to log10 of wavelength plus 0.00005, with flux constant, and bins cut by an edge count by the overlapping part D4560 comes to -2.1 angstroms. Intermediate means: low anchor 44.7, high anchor 48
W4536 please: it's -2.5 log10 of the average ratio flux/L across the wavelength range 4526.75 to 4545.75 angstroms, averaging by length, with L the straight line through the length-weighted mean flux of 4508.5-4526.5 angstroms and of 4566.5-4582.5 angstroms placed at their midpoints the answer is 0.129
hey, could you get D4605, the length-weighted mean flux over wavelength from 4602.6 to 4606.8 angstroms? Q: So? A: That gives 48.3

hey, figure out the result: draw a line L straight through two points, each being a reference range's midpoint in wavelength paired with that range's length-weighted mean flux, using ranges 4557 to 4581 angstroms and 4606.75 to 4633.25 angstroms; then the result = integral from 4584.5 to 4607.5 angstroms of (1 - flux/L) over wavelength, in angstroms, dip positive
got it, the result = 1.0 angstroms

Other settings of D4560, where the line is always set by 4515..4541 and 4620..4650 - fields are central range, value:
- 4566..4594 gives -0.9 angstroms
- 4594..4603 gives 0.1 angstroms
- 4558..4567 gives -0.7 angstroms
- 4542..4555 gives -0.4 angstroms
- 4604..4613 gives -0.3 angstroms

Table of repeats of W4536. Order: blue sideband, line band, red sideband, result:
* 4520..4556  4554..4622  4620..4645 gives -0.021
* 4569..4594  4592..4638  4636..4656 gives -0.029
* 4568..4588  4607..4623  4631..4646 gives -0.017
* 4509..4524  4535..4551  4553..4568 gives 0.070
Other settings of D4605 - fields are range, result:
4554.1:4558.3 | 45.5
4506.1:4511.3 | 52.6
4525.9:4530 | 43.5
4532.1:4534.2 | 41.3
